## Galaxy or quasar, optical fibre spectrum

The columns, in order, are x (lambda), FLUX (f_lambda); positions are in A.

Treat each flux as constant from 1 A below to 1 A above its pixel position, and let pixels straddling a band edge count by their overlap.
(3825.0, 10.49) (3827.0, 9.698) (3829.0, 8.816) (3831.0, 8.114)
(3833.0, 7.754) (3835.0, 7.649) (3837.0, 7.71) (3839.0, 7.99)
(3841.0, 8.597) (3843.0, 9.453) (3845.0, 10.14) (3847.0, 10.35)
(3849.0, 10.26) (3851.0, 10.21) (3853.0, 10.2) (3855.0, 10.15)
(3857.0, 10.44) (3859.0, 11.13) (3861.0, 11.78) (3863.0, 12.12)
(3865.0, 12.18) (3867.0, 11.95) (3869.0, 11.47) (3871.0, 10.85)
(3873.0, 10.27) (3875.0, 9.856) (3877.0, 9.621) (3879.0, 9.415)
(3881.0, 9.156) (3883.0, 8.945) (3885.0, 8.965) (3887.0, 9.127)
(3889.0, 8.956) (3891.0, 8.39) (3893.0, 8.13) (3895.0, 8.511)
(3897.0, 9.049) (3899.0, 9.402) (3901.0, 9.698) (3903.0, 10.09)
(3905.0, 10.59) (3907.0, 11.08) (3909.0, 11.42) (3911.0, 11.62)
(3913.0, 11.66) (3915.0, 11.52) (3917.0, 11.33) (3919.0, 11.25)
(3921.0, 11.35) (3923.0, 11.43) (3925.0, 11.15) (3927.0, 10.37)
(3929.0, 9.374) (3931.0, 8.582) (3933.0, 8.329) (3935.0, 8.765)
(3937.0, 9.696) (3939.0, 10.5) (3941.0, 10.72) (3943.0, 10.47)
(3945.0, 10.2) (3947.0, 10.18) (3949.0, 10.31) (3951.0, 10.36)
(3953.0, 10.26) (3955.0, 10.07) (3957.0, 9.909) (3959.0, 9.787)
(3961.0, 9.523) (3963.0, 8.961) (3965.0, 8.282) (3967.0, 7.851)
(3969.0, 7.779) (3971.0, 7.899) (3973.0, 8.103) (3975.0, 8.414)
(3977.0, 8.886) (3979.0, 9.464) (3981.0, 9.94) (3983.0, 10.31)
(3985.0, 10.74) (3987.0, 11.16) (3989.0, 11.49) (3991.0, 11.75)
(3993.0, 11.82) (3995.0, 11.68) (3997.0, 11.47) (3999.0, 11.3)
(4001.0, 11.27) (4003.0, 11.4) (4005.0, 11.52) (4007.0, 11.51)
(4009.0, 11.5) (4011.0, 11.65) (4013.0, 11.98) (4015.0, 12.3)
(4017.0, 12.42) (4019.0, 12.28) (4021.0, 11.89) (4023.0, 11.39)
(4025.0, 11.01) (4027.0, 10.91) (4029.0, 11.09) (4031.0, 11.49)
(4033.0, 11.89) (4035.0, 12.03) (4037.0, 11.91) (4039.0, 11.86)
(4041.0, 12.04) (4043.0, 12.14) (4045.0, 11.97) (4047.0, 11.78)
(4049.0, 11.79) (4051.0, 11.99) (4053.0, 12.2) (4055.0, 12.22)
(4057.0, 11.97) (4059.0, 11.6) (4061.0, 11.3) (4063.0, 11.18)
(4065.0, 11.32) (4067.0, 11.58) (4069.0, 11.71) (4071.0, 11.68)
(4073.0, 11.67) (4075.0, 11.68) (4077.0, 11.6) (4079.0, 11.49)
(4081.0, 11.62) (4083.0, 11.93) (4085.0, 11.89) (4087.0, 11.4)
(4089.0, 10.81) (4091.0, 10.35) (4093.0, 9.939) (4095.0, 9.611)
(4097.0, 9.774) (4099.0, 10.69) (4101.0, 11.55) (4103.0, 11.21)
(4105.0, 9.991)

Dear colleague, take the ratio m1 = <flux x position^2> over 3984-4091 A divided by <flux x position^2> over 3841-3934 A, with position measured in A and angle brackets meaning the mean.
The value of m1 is 1.2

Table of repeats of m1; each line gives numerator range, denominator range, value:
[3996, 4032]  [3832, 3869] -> 1.25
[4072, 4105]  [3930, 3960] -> 1.20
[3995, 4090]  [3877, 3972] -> 1.26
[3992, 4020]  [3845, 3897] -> 1.25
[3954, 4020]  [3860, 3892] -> 1.09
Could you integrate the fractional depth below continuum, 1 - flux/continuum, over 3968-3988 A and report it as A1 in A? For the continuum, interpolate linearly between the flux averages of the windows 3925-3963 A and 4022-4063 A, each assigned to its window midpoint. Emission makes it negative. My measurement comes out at 2.37 A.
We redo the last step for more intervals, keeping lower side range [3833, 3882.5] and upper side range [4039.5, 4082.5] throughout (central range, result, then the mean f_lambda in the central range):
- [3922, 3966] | 3.7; 9.87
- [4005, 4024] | -0.8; 11.9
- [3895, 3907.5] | 0.7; 9.82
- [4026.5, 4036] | 0.0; 11.5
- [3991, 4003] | -0.3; 11.5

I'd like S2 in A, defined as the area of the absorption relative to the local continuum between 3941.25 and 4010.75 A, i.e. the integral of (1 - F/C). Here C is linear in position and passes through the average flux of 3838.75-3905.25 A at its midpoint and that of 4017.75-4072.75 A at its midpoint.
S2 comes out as 5.2 A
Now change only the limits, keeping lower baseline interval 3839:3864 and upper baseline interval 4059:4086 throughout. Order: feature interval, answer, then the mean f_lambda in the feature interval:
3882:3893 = 1.8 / 8.81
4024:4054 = -0.9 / 11.7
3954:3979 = 4.9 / 8.82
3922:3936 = 1.4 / 9.71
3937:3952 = 0.7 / 10.3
